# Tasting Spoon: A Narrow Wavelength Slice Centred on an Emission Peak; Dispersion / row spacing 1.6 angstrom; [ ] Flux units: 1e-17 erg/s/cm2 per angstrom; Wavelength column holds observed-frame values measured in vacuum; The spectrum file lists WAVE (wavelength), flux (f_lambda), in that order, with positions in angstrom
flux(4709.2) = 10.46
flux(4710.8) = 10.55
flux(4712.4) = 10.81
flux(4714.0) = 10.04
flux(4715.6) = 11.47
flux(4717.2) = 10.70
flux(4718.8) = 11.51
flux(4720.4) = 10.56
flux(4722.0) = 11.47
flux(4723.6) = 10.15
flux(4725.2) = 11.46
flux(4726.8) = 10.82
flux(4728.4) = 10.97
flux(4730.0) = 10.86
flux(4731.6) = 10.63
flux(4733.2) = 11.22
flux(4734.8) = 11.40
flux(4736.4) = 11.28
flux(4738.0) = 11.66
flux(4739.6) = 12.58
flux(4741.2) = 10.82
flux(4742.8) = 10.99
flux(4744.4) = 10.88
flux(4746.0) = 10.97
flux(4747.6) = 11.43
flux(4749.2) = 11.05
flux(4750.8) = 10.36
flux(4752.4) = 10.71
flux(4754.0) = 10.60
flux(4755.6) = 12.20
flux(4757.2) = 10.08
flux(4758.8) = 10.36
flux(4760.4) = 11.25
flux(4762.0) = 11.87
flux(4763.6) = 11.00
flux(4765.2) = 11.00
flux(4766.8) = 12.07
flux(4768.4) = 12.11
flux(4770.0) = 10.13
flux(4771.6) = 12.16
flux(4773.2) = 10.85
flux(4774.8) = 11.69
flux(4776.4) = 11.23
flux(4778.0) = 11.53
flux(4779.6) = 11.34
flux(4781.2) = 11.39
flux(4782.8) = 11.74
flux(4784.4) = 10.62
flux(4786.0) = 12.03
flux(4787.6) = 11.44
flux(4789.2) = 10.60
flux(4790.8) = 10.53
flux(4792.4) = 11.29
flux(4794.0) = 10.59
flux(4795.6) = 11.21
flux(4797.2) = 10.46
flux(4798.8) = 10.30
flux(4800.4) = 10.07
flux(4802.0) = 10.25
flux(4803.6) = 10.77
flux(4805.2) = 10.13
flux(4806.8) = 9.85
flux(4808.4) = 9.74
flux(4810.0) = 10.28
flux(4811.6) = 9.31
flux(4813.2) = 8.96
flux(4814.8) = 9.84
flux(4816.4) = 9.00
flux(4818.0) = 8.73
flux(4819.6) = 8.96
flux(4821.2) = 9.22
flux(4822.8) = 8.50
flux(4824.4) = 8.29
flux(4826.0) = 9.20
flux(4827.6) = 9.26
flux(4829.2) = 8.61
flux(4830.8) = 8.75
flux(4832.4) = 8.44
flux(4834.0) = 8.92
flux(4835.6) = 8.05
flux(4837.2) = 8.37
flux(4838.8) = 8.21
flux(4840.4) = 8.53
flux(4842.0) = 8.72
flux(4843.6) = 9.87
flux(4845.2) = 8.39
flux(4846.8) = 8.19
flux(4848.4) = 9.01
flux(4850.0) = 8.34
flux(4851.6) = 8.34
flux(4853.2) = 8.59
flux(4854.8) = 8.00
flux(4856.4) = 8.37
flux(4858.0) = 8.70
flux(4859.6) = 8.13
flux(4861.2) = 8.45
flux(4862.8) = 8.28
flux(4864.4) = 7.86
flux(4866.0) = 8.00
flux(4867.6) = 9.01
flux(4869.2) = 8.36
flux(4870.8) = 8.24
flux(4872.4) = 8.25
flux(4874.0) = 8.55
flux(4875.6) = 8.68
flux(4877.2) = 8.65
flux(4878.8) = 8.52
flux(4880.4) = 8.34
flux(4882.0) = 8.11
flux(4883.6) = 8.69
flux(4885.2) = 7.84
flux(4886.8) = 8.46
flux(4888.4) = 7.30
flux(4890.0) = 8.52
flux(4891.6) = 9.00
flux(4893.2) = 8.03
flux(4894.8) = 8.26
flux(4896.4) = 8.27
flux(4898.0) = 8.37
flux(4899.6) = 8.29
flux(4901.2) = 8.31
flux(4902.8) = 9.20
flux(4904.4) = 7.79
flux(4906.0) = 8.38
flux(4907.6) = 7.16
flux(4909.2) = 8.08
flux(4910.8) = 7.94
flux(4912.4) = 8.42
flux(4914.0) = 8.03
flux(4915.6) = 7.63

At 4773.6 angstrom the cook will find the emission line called C IV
